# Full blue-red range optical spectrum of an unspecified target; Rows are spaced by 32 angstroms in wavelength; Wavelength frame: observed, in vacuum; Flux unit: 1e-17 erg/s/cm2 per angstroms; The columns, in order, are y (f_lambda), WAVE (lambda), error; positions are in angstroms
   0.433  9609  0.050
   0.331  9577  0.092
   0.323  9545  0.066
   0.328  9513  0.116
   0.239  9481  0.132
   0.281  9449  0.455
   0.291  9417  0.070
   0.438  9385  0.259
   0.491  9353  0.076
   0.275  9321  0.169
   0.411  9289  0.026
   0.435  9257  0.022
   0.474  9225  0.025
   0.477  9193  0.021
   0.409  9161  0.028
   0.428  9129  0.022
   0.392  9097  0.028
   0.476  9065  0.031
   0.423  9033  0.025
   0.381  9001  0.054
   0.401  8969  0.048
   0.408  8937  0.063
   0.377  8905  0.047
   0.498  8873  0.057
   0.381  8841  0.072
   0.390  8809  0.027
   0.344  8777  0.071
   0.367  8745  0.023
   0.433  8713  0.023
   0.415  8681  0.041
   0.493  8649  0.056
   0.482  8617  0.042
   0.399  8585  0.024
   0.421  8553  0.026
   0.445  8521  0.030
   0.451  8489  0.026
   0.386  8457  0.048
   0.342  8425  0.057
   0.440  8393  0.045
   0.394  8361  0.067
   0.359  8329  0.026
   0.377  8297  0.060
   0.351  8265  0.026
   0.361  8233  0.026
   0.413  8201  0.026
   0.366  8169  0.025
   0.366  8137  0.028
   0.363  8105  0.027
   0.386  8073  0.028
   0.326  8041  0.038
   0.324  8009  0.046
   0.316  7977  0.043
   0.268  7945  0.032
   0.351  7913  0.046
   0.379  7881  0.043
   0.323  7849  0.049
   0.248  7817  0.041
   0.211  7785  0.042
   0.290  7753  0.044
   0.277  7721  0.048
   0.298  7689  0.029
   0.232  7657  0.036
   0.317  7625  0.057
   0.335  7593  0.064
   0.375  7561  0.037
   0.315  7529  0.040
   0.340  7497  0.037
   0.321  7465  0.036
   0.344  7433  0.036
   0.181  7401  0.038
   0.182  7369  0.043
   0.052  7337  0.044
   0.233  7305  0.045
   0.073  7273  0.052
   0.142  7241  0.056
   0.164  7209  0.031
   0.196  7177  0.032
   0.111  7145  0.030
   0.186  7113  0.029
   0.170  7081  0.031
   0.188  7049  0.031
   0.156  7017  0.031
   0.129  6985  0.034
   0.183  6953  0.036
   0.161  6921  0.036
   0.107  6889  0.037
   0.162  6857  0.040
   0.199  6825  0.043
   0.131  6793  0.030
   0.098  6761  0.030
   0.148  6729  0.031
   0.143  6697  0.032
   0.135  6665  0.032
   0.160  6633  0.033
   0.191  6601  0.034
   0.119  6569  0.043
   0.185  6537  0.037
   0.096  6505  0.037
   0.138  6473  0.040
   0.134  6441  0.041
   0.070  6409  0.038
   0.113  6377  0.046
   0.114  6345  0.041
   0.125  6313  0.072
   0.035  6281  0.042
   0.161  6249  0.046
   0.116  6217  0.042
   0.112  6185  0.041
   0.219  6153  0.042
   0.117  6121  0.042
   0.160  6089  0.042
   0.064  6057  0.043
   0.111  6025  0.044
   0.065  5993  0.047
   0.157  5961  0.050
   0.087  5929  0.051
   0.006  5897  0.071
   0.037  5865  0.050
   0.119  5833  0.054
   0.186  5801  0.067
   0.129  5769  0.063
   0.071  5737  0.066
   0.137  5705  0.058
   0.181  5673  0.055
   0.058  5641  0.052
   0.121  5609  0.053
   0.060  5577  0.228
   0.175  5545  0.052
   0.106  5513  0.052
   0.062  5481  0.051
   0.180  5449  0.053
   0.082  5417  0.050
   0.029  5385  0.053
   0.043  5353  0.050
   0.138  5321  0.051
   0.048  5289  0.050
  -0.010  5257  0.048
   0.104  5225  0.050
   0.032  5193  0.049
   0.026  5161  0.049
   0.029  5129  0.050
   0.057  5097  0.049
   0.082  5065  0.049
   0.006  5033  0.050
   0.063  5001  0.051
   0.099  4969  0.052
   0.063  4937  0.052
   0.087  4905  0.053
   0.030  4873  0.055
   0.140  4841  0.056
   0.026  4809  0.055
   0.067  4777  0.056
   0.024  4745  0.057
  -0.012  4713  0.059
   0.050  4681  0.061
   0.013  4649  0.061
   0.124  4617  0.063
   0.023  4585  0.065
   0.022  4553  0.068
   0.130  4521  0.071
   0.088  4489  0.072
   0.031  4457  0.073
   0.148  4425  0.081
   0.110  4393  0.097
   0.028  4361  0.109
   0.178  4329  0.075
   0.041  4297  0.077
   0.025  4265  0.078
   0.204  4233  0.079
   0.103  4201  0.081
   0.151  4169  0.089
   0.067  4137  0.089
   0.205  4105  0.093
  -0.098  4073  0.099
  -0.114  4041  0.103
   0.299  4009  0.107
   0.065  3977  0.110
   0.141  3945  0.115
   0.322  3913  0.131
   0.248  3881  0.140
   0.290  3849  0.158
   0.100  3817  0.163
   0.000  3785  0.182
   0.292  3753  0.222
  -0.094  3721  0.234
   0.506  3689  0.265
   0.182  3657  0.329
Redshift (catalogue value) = 0.865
